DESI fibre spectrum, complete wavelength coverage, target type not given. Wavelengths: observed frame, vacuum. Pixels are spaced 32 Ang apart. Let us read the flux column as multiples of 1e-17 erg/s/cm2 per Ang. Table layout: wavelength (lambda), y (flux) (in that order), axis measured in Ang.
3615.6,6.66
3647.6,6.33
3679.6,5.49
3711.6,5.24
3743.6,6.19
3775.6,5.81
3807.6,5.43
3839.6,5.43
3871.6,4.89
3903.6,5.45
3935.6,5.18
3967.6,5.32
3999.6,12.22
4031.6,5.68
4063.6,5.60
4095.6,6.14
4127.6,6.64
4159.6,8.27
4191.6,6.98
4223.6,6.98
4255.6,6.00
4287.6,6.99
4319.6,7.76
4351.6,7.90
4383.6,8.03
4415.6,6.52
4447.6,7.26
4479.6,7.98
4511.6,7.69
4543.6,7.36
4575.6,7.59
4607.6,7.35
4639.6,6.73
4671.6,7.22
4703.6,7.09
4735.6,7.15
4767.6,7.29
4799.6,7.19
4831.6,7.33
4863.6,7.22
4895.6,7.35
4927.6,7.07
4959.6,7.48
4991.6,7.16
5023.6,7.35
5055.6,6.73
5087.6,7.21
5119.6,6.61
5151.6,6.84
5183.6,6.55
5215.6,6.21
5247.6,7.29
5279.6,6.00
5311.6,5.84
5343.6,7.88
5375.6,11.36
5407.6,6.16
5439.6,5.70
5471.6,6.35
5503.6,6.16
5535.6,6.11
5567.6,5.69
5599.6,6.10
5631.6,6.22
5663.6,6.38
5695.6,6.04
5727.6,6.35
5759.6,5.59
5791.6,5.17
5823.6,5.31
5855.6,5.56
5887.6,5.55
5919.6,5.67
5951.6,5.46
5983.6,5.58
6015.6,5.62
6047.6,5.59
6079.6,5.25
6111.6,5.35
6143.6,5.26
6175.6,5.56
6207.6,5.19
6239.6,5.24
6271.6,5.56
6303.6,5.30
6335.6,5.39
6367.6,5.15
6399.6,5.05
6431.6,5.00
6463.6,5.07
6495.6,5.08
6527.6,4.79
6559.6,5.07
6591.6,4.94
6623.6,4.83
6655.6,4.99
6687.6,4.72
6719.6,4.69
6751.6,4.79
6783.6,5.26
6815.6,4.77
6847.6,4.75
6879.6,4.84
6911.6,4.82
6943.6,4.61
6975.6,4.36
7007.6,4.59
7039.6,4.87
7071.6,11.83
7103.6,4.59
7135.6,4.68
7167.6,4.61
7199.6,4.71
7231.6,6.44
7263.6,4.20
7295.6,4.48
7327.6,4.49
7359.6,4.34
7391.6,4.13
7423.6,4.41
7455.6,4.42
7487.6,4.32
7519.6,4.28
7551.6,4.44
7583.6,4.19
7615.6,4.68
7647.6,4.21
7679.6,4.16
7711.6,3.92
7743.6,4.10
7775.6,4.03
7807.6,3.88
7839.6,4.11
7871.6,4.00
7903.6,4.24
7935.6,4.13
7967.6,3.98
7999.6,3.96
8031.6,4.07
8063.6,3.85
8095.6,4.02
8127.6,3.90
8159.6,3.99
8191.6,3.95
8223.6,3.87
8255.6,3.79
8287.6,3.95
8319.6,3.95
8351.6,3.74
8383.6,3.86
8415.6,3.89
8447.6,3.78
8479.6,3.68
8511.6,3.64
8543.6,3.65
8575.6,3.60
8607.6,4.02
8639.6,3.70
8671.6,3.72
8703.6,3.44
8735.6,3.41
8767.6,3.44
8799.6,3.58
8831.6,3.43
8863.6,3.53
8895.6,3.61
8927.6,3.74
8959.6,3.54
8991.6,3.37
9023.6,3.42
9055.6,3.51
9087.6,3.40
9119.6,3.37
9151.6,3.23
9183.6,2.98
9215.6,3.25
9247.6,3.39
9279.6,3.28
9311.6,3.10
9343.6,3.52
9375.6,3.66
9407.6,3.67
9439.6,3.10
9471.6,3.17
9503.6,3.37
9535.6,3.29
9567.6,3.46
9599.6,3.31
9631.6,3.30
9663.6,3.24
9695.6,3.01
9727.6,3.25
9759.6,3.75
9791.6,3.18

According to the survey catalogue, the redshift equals 0.08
